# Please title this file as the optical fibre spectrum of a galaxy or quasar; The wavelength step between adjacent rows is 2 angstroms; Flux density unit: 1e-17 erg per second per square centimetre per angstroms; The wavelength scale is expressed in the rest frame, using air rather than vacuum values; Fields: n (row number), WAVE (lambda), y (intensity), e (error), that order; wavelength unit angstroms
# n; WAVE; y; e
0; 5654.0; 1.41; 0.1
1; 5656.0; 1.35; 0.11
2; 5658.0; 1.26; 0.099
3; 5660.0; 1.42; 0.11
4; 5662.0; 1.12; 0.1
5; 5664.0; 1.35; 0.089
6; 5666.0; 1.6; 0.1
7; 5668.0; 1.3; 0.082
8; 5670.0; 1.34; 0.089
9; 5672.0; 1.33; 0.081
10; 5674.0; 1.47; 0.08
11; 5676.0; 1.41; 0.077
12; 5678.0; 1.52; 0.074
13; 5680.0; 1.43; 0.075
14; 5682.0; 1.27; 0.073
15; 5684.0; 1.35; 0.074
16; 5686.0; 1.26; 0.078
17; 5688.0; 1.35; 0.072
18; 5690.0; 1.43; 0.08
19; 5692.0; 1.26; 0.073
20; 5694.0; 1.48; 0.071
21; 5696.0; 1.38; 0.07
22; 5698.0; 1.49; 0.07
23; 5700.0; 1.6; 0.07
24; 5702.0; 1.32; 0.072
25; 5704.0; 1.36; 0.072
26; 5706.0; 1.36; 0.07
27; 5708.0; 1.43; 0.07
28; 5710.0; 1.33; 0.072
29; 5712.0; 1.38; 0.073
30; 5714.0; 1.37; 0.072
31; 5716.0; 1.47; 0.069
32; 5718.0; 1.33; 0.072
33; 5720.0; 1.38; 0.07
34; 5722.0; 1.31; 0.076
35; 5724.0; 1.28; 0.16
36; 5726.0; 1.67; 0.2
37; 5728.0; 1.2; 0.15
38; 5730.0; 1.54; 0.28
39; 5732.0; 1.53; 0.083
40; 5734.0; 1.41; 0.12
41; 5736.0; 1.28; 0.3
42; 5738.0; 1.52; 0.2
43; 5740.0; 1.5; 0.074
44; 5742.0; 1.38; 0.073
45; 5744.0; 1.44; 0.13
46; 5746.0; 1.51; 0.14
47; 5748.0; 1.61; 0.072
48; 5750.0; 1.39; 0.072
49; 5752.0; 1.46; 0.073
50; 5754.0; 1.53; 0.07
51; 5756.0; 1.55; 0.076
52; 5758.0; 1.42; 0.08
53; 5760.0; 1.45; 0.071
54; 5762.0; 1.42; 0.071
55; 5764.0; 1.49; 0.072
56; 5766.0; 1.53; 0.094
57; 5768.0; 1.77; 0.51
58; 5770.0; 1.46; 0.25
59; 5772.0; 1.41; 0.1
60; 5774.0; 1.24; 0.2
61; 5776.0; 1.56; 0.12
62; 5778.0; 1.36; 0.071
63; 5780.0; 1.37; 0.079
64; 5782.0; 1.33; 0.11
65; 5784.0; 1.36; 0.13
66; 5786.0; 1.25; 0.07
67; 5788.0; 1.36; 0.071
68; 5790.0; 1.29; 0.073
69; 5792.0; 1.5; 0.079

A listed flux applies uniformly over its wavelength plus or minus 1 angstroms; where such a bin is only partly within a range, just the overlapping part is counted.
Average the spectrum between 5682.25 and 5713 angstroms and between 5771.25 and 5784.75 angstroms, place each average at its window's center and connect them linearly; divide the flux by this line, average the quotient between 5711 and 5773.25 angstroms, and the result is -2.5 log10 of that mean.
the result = -0.06 mag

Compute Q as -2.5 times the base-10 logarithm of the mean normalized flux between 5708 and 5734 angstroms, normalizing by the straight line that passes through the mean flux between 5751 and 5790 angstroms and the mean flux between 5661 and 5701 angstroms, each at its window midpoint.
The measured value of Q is 0.006 mag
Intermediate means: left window 1.39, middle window 1.4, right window 1.43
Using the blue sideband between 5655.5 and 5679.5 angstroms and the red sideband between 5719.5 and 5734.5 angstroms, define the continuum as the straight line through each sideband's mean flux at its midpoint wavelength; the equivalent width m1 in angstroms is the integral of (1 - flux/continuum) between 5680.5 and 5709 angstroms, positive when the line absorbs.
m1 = 0.2 angstroms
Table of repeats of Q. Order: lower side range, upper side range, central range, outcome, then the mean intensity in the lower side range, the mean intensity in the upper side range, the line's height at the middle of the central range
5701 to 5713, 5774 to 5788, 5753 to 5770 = -0.12 mag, 1.36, 1.36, 1.36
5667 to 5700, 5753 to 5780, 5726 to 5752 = -0.01 mag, 1.39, 1.47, 1.44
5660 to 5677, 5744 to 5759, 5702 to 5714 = 0.05 mag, 1.37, 1.49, 1.43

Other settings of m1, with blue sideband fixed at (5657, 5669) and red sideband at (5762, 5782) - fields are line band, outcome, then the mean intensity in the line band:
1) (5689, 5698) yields -0.2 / 1.4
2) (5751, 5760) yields -0.3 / 1.49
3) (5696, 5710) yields -0.3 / 1.42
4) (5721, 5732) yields 0.0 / 1.41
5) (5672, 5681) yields -0.6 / 1.44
